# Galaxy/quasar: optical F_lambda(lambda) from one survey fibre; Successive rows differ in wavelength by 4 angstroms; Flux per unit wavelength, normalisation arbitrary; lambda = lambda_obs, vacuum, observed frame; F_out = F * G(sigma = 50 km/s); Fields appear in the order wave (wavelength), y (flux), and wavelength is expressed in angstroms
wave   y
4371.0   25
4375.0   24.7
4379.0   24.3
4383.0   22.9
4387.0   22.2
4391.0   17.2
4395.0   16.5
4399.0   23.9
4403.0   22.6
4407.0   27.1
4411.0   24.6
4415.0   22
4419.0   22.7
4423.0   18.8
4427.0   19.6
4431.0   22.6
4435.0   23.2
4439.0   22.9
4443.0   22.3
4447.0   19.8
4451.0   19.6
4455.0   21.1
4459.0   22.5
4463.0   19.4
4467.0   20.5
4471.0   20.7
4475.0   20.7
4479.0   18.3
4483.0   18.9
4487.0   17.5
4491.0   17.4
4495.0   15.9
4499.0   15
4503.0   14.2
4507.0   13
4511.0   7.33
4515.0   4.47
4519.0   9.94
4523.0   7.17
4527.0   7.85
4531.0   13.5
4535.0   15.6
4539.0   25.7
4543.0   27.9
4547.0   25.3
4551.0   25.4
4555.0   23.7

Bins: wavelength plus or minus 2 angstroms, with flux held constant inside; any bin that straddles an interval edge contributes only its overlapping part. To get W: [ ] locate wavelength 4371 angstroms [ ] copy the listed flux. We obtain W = 25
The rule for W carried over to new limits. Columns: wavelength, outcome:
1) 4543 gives 27.9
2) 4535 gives 15.6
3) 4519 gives 9.94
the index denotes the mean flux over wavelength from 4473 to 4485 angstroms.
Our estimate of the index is 19.3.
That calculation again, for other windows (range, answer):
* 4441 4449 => 21.1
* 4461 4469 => 19.9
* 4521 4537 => 11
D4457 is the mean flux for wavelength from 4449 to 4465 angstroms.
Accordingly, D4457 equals 20.6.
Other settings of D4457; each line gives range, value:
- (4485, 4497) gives 16.9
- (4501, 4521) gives 9.79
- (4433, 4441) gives 23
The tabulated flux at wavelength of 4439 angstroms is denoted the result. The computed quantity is 22.9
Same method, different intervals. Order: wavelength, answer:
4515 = 4.47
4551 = 25.4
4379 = 24.3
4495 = 15.9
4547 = 25.3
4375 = 24.7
